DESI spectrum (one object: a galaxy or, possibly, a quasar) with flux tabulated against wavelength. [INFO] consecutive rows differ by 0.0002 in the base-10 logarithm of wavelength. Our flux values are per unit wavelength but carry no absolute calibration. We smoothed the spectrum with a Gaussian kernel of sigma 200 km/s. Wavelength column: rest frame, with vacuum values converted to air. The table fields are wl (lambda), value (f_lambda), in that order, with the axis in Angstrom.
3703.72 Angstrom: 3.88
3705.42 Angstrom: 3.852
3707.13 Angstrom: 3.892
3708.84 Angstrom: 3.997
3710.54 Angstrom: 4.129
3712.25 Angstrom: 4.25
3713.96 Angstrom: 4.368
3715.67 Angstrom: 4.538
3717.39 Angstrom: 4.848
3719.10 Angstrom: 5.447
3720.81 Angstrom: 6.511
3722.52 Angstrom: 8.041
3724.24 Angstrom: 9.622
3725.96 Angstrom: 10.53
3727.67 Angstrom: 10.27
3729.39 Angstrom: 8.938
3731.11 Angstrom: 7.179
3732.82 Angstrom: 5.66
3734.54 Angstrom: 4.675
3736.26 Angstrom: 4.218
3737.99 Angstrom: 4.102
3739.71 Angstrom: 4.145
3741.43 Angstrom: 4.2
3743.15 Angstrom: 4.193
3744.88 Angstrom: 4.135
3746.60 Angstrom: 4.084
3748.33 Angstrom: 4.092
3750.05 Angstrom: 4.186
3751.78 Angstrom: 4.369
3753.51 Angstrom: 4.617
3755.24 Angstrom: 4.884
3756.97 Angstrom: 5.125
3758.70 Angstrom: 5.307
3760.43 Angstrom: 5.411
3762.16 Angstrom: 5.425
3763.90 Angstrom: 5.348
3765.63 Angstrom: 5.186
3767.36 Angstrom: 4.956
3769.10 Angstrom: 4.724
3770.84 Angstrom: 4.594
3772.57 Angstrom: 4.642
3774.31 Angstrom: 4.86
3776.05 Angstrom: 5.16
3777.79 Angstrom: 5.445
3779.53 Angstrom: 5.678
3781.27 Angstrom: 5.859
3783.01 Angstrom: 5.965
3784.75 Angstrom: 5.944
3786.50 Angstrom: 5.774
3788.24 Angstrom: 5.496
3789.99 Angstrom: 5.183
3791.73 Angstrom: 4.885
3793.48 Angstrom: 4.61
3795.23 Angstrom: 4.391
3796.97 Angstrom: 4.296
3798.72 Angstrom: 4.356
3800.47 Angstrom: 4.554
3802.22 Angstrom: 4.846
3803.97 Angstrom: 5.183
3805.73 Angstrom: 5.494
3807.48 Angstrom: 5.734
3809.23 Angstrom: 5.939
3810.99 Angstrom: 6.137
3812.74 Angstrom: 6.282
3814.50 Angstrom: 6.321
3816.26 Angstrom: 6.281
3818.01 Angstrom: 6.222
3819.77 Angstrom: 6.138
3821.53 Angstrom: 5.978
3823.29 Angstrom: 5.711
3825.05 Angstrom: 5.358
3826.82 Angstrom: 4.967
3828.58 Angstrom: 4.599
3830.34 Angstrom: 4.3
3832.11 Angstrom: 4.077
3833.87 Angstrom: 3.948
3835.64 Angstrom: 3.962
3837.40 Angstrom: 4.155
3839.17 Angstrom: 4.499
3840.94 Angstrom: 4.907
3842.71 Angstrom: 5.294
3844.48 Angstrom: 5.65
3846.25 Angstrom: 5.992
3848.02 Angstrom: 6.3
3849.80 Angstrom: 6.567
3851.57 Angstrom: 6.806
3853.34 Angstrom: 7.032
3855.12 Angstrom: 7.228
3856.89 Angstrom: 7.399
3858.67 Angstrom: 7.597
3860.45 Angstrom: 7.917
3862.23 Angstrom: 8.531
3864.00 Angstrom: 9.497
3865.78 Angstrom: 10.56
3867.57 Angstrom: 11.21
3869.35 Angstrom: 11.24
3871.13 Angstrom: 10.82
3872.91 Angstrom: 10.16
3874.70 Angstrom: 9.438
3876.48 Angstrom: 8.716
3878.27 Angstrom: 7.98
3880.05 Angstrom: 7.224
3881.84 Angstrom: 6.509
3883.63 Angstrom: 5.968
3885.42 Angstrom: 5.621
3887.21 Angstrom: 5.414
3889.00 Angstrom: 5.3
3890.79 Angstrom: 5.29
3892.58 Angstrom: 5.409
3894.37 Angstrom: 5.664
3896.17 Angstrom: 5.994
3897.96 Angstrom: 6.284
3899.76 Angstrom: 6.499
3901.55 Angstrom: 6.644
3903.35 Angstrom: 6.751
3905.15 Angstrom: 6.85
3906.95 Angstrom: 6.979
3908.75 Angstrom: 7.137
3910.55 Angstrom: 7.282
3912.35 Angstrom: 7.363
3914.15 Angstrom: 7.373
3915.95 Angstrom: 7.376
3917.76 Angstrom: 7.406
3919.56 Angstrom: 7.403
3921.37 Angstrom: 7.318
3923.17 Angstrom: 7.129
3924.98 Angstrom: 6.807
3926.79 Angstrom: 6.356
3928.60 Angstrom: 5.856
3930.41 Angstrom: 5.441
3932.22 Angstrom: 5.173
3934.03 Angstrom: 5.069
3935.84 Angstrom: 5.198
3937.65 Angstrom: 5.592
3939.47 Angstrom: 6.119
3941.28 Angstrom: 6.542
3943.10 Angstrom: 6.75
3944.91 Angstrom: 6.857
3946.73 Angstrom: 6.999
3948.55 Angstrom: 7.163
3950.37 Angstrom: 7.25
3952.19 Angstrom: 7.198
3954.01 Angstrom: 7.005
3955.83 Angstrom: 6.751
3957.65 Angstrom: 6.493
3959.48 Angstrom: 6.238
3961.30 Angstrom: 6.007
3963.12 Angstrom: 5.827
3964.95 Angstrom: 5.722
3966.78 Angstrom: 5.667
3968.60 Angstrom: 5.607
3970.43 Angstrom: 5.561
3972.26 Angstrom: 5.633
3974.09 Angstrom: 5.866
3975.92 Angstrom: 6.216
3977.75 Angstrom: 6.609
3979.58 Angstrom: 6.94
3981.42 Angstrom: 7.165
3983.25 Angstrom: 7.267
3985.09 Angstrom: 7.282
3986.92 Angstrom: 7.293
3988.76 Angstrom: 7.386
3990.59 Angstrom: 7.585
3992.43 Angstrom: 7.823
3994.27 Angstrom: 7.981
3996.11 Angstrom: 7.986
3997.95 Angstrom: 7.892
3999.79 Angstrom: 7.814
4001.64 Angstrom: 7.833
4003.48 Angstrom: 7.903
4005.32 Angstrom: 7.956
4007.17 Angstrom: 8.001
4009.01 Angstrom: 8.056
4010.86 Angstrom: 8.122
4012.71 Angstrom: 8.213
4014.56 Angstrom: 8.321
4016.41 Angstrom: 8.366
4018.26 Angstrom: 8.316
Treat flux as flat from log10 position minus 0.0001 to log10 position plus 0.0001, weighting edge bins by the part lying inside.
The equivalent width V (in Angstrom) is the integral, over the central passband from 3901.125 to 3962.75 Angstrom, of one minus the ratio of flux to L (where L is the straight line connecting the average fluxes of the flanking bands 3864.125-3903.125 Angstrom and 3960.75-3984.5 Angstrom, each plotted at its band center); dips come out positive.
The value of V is 1.5 Angstrom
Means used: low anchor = 7.54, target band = 6.64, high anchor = 6.18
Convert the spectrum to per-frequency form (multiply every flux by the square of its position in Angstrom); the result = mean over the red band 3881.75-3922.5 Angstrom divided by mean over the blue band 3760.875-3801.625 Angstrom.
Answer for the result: 1.4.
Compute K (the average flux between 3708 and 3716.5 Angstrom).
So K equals 4.26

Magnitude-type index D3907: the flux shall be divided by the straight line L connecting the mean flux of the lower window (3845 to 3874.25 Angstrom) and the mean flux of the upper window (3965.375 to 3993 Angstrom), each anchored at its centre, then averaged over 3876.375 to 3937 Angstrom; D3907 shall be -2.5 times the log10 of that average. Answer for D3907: 0.191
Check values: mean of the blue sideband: 8.41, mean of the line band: 6.46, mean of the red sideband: 6.63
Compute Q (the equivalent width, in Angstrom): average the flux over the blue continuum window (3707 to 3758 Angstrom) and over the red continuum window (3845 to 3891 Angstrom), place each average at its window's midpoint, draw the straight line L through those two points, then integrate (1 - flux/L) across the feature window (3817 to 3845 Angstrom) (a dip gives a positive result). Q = 8.5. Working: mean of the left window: 5.46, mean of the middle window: 4.98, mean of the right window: 7.8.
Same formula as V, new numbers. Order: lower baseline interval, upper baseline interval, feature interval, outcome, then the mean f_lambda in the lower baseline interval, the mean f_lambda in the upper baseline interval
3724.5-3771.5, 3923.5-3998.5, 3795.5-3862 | 2.3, 5.41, 6.54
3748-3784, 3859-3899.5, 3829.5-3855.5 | 5.8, 5.06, 7.73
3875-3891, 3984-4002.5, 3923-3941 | 3.1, 6.61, 7.68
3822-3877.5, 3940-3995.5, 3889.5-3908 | 1.6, 6.92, 6.69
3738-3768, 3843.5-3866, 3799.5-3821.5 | 1.6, 4.67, 7.37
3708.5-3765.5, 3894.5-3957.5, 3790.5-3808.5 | 3.1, 5.49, 6.63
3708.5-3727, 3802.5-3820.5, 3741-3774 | 7.2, 6.13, 5.93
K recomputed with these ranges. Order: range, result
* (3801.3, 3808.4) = 5.31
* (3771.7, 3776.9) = 4.89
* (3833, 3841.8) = 4.29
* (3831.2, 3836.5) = 3.99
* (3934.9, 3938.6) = 5.4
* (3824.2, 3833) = 4.66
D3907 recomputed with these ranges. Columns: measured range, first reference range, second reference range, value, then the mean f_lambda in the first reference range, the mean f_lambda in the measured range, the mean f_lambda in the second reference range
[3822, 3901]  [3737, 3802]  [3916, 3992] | -0.17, 4.87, 6.67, 6.5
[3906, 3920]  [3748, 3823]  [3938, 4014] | -0.14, 5.27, 7.29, 6.99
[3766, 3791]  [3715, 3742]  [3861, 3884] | 0.36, 6.47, 5.3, 9.12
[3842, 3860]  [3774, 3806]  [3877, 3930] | -0.12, 5.15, 6.63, 6.6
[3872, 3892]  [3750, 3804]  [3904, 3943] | -0.15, 5.05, 7.03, 6.56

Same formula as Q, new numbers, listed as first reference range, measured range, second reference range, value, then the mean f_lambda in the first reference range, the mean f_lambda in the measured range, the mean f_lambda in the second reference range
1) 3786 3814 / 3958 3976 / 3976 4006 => 3.4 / 5.21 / 5.84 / 7.51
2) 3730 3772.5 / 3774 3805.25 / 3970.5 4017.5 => 0.4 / 4.81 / 5.15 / 7.47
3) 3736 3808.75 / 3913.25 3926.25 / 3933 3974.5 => -2.7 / 4.91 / 7.23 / 6.22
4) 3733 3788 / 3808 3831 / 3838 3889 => 2.4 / 4.9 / 5.72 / 7.52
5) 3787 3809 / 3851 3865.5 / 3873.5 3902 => -4.5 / 4.97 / 7.89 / 6.53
